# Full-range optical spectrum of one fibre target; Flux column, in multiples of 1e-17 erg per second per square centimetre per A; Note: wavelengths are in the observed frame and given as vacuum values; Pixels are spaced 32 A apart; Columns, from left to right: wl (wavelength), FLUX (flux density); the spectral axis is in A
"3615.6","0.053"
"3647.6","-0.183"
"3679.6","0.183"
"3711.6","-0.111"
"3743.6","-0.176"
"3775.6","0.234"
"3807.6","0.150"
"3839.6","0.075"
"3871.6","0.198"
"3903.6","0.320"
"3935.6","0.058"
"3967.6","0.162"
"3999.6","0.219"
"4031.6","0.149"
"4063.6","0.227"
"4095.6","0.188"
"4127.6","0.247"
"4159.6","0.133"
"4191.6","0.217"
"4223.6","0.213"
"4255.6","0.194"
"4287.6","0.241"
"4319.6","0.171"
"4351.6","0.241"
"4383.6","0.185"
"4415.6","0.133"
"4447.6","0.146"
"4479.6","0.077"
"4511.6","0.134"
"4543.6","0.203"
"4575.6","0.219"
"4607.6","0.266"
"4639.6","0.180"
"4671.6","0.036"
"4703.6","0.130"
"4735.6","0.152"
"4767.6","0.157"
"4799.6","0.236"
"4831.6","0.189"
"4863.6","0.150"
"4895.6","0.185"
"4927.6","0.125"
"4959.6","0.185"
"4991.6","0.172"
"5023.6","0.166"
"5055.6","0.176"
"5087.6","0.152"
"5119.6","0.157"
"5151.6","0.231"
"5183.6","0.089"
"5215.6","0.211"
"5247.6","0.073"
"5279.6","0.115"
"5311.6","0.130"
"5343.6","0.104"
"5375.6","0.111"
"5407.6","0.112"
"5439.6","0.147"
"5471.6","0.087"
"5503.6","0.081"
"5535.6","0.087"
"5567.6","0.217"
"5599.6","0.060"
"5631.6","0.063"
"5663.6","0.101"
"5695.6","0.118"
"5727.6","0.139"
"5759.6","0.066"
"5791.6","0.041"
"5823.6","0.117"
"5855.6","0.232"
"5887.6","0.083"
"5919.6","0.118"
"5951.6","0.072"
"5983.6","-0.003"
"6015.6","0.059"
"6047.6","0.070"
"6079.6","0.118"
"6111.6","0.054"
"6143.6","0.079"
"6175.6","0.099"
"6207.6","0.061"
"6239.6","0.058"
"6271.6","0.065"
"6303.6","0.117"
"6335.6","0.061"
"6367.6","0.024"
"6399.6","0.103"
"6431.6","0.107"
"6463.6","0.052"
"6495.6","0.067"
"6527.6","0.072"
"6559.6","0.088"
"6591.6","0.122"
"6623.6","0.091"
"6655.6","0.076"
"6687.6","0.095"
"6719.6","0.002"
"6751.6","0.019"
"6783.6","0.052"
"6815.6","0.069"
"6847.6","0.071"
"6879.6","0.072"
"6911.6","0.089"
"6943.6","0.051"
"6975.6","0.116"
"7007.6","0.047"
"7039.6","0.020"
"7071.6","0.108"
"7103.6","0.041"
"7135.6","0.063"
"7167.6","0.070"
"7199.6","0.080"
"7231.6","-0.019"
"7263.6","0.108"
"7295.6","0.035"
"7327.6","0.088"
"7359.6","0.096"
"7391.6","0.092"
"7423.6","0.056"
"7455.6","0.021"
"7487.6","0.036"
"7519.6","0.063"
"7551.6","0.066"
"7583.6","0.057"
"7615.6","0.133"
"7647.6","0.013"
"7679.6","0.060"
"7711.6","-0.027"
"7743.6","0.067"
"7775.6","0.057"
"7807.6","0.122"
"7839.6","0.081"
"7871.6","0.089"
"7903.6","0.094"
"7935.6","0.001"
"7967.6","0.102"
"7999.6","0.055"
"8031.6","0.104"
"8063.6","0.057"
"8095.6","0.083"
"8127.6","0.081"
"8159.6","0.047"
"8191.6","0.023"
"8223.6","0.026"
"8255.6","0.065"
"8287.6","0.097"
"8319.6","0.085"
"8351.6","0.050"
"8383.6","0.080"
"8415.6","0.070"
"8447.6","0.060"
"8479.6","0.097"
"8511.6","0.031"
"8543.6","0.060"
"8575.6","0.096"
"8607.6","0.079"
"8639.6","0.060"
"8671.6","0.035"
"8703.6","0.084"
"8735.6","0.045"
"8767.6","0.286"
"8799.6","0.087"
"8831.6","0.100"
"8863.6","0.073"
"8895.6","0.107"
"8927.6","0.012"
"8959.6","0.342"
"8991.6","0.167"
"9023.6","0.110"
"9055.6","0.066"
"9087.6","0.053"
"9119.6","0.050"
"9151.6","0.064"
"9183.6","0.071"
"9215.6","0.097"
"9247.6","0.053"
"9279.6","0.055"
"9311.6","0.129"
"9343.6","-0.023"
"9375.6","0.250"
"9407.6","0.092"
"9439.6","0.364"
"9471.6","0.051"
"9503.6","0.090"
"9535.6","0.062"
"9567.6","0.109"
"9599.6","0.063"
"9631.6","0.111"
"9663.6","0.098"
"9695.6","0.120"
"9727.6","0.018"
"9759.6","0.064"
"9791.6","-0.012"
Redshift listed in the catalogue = 1.41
